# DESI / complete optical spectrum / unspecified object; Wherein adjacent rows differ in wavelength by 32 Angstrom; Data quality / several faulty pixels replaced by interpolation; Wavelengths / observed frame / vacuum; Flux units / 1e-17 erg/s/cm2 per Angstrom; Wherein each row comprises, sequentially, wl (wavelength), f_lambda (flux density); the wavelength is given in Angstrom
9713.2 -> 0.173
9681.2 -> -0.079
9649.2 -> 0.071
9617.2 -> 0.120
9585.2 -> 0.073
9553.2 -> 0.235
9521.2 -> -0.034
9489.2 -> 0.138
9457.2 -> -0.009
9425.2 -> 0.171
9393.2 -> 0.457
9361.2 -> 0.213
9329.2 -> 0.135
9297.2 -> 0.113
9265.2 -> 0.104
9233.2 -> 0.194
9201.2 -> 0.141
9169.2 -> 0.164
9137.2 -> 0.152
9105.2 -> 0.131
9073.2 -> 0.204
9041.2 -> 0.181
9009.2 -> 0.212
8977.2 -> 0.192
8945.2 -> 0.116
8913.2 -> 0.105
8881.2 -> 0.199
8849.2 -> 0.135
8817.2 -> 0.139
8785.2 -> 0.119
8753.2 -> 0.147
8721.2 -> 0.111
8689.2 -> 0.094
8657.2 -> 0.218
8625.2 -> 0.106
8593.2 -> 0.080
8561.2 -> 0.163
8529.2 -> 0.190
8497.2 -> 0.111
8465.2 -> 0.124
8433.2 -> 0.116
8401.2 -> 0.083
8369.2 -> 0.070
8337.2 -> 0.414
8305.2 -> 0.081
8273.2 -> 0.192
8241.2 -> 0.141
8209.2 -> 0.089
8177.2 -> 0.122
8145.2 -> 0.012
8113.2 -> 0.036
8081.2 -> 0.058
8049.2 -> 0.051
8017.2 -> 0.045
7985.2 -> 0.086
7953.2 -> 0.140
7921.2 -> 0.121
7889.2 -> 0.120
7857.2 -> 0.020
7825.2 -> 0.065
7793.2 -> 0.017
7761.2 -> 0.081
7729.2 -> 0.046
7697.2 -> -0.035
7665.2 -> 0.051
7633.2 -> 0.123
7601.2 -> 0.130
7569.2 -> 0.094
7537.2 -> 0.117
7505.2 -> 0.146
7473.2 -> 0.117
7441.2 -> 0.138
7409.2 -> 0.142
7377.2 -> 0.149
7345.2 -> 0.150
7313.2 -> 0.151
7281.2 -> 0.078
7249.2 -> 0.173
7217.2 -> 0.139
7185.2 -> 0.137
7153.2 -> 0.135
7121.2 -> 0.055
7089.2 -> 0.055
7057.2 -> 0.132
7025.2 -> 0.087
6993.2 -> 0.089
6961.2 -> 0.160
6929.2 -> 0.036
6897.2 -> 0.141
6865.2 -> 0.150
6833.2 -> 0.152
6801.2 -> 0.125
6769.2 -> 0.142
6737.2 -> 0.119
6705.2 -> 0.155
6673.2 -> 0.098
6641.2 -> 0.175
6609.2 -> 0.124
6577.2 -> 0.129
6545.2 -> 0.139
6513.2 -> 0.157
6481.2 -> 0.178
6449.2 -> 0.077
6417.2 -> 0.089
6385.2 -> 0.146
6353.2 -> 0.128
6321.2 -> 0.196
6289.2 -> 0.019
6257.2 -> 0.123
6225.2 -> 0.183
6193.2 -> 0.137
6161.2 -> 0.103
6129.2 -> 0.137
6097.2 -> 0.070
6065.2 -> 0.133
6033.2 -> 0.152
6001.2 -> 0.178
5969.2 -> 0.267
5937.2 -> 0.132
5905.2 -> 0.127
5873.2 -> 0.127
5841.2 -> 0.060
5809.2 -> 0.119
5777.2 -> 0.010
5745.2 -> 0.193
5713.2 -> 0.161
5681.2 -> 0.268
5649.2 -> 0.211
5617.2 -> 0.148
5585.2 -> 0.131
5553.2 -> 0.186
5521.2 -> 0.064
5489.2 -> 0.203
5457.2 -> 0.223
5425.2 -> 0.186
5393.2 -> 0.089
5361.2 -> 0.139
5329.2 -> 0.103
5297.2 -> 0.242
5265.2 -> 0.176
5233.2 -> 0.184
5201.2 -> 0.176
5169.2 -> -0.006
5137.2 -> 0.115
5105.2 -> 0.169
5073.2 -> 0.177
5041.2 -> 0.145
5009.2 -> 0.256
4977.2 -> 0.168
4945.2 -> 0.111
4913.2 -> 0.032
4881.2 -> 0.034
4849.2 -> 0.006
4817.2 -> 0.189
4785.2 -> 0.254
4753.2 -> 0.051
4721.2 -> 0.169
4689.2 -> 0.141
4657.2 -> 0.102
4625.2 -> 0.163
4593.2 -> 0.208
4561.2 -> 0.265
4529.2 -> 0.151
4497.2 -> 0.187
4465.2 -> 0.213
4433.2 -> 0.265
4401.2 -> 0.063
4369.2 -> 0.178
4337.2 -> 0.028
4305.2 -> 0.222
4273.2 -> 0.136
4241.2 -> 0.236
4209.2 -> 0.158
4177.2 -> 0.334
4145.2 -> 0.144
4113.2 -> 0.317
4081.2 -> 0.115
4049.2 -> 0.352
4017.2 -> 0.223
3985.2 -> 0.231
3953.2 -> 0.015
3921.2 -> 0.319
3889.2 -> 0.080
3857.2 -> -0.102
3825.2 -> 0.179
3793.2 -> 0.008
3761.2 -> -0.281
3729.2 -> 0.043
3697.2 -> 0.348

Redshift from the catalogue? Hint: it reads 1.237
